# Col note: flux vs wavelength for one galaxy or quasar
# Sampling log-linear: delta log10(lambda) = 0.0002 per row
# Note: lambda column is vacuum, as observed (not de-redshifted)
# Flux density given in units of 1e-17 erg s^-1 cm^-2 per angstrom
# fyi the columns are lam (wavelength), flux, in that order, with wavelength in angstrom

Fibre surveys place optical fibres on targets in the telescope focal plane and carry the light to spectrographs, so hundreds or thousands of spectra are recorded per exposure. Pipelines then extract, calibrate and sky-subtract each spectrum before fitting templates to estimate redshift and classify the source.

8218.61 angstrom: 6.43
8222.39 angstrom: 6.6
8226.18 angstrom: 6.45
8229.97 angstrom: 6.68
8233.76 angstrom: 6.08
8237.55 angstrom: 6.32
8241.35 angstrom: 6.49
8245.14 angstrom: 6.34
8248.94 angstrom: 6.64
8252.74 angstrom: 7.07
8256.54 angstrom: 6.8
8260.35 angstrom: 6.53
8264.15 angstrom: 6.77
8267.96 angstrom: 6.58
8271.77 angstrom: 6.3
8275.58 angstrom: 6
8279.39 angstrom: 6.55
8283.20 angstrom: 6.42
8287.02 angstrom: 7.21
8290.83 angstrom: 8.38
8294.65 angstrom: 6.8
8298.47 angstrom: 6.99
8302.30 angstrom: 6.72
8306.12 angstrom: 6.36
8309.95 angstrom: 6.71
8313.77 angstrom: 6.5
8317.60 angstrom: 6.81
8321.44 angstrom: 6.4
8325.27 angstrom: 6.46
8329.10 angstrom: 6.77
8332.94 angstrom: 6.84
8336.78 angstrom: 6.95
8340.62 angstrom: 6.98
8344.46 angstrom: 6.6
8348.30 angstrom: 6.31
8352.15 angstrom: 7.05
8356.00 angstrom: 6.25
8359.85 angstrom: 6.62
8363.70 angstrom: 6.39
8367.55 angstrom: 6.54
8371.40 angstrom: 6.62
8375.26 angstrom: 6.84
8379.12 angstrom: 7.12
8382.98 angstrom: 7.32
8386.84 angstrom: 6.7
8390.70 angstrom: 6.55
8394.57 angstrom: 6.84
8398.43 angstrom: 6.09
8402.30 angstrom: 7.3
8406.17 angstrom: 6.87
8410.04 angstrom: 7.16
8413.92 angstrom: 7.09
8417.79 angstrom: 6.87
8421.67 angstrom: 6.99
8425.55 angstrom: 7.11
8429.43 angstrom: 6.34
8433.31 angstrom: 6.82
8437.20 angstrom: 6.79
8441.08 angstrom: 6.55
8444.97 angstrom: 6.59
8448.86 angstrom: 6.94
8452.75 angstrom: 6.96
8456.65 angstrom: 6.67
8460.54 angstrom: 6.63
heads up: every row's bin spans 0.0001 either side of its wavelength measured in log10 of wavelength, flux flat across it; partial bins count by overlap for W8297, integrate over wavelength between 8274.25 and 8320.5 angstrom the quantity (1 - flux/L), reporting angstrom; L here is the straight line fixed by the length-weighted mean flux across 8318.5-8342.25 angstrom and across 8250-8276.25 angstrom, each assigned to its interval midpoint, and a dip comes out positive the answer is -0.8 angstrom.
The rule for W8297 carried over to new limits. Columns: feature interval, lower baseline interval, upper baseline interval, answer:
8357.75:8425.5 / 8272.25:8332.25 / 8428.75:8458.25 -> -1.0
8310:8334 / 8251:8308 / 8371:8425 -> 0.6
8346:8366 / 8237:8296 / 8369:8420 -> 0.9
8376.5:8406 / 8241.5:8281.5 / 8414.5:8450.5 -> -0.5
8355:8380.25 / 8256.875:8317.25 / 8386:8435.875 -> 0.6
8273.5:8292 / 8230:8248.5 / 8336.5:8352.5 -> -0.9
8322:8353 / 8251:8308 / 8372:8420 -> 0.5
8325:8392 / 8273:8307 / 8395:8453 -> 1.0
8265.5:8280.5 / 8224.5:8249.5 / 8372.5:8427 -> 0.4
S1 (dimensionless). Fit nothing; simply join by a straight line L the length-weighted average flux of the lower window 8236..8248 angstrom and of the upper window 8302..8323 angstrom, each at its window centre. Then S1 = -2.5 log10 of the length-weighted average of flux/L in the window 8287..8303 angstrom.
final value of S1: -0.11 mag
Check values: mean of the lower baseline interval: 6.4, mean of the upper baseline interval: 6.58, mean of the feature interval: 7.26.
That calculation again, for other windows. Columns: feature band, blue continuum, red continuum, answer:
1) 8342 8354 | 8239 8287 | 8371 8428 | 0.02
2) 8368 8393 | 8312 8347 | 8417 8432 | -0.01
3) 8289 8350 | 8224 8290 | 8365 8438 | -0.02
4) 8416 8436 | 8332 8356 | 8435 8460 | -0.01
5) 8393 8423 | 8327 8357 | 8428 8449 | -0.04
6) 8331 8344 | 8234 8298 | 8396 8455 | -0.02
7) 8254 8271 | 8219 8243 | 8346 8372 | -0.03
